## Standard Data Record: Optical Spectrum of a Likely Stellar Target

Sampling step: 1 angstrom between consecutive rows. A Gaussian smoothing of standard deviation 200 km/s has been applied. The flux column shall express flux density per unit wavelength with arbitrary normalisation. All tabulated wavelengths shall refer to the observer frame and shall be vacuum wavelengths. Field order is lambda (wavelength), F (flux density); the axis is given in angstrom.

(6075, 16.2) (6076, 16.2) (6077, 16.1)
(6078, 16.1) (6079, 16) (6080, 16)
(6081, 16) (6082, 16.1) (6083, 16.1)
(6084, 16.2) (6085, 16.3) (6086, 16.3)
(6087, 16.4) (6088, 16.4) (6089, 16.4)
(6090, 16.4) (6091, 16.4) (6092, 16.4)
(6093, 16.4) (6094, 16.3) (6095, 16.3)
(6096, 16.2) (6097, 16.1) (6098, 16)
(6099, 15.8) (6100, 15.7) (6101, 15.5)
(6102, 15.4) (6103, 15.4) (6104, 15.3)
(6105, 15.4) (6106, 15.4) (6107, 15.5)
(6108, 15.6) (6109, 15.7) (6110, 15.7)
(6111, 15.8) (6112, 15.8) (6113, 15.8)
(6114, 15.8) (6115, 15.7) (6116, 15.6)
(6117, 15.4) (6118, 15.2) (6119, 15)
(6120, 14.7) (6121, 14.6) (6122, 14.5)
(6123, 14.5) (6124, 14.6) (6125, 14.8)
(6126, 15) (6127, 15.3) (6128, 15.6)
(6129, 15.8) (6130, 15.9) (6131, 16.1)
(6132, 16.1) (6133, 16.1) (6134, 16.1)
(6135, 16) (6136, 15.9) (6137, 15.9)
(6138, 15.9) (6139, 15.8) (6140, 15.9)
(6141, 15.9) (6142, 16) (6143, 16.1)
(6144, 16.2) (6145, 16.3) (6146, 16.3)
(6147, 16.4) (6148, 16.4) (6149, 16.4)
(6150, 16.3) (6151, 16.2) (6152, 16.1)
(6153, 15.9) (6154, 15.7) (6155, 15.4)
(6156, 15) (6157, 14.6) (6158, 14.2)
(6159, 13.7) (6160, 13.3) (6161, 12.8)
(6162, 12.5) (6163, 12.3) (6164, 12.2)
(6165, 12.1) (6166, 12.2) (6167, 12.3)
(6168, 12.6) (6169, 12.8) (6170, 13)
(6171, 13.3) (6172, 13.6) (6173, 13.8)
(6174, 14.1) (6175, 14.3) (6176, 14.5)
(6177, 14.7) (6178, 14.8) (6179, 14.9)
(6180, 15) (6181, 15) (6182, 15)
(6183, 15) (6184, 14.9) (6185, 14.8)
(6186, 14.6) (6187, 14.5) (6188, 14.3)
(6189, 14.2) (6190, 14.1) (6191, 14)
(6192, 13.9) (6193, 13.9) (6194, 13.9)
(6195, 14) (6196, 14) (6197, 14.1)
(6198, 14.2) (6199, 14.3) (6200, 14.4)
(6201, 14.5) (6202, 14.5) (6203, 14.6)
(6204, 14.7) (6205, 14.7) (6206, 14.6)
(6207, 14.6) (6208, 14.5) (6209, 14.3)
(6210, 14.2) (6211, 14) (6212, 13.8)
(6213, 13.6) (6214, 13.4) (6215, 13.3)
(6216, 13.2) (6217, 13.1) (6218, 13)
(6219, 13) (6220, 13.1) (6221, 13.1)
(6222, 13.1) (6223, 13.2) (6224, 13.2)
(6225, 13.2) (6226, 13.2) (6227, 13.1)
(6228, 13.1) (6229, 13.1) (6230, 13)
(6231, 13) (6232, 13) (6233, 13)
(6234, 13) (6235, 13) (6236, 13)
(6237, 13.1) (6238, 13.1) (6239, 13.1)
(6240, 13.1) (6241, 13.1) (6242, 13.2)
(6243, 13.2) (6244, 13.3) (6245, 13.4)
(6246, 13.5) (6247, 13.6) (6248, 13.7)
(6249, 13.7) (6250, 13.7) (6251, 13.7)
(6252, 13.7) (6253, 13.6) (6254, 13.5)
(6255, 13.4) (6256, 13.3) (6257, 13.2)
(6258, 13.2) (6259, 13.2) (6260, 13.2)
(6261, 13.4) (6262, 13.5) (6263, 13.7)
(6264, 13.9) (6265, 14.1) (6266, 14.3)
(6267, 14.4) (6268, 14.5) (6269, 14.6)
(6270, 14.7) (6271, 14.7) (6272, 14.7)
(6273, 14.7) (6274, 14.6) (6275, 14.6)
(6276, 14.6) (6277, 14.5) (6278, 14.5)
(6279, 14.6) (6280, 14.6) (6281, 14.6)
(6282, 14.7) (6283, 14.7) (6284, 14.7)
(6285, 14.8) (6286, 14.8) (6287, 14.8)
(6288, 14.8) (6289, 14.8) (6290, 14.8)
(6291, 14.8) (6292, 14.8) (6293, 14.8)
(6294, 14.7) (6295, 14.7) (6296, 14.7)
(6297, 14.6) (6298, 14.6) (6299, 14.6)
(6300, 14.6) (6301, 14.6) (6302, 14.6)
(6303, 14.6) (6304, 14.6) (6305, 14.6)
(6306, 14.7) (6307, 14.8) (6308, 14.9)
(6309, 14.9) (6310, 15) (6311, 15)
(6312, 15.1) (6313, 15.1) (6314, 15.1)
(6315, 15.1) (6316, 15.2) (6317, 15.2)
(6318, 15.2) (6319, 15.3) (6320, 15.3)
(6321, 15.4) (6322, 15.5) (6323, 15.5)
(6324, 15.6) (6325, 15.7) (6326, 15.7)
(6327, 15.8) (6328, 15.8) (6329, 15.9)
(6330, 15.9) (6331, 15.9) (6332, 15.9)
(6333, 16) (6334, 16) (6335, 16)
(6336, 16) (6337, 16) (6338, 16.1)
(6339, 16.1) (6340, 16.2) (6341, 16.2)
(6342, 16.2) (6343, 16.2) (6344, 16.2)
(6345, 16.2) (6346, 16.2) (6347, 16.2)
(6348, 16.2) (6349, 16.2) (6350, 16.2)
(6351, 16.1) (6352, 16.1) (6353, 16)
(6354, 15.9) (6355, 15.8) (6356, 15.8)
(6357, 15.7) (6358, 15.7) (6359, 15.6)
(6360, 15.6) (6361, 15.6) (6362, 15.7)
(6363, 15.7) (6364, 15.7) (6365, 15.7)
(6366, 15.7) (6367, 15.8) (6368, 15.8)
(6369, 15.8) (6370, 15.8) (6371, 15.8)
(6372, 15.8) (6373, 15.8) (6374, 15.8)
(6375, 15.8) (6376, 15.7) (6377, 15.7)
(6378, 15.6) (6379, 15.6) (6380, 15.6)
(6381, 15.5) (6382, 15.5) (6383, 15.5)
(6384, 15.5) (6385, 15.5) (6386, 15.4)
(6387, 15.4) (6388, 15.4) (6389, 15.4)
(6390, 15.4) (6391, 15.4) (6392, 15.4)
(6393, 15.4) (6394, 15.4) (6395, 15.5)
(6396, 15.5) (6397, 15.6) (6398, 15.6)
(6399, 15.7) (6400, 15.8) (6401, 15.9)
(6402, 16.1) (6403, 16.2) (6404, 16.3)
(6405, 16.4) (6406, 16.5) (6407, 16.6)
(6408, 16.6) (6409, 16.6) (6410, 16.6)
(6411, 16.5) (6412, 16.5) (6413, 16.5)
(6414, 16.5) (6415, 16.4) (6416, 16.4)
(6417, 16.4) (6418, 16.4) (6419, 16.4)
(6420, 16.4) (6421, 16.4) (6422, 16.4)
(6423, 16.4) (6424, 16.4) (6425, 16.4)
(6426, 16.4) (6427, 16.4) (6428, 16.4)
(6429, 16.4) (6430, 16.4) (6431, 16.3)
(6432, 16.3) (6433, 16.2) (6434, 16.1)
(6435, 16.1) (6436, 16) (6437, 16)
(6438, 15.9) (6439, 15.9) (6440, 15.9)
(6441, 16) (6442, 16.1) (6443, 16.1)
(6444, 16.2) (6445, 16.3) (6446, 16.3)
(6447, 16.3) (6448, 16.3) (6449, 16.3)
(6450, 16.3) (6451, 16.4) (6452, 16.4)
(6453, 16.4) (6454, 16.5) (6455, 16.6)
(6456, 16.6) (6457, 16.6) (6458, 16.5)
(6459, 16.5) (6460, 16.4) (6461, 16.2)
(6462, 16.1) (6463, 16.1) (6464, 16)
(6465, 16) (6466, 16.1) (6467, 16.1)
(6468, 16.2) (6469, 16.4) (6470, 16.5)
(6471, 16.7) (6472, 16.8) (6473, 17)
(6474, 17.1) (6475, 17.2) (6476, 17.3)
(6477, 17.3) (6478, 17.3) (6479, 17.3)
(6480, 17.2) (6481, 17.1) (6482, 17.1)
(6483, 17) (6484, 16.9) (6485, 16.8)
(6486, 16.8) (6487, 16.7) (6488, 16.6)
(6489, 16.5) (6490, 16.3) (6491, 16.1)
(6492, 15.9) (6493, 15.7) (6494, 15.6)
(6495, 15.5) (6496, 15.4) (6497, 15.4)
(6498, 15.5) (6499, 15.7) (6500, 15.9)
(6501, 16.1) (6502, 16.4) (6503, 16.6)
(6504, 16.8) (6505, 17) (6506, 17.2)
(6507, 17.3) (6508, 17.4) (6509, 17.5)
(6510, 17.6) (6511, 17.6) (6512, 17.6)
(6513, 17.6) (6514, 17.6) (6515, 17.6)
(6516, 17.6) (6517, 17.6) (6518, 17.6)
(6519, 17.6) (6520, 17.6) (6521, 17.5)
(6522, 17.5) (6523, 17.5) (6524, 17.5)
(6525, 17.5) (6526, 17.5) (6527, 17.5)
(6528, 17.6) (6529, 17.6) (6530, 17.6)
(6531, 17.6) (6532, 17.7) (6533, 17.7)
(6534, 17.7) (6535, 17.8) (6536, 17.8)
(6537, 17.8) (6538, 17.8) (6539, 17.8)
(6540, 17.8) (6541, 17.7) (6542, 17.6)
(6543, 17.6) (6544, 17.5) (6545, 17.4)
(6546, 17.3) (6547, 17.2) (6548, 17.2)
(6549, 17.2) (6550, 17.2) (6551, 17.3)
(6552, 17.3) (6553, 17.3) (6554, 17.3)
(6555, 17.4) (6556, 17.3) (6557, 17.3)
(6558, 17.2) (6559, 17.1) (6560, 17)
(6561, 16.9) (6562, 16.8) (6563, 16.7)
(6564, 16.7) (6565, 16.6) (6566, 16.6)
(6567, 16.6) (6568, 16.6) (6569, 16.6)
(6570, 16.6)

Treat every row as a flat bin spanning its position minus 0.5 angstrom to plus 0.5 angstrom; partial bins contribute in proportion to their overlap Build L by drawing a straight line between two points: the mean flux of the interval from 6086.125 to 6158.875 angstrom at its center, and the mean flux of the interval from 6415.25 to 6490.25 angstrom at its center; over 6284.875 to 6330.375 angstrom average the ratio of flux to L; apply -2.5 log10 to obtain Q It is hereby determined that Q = 0.077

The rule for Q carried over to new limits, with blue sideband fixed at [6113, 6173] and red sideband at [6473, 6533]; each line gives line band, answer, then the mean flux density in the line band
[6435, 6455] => 0.03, 16.2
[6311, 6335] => 0.03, 15.5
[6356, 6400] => 0.05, 15.6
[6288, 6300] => 0.08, 14.7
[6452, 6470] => 0.03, 16.3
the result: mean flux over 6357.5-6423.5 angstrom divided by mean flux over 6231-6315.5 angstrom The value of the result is 1.1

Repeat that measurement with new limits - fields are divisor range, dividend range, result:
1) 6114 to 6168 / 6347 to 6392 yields 1.04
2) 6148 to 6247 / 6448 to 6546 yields 1.22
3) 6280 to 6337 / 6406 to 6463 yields 1.08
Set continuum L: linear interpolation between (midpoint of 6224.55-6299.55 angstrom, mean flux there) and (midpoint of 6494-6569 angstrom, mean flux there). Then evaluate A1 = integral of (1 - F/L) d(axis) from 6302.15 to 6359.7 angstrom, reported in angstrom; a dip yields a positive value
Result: -3.4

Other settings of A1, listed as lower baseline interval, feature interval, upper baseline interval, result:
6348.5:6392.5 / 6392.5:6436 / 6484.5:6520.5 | -0.5 angstrom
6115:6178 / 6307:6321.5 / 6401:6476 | 0.6 angstrom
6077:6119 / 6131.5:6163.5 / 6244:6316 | 0.1 angstrom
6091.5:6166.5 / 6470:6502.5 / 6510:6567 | 1.2 angstrom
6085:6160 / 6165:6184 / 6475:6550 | 2.4 angstrom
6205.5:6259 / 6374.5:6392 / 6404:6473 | 0.0 angstrom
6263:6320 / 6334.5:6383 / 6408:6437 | -1.0 angstrom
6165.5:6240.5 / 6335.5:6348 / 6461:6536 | -0.7 angstrom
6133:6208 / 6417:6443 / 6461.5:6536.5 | 0.3 angstrom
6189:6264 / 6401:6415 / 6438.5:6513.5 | -0.6 angstrom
